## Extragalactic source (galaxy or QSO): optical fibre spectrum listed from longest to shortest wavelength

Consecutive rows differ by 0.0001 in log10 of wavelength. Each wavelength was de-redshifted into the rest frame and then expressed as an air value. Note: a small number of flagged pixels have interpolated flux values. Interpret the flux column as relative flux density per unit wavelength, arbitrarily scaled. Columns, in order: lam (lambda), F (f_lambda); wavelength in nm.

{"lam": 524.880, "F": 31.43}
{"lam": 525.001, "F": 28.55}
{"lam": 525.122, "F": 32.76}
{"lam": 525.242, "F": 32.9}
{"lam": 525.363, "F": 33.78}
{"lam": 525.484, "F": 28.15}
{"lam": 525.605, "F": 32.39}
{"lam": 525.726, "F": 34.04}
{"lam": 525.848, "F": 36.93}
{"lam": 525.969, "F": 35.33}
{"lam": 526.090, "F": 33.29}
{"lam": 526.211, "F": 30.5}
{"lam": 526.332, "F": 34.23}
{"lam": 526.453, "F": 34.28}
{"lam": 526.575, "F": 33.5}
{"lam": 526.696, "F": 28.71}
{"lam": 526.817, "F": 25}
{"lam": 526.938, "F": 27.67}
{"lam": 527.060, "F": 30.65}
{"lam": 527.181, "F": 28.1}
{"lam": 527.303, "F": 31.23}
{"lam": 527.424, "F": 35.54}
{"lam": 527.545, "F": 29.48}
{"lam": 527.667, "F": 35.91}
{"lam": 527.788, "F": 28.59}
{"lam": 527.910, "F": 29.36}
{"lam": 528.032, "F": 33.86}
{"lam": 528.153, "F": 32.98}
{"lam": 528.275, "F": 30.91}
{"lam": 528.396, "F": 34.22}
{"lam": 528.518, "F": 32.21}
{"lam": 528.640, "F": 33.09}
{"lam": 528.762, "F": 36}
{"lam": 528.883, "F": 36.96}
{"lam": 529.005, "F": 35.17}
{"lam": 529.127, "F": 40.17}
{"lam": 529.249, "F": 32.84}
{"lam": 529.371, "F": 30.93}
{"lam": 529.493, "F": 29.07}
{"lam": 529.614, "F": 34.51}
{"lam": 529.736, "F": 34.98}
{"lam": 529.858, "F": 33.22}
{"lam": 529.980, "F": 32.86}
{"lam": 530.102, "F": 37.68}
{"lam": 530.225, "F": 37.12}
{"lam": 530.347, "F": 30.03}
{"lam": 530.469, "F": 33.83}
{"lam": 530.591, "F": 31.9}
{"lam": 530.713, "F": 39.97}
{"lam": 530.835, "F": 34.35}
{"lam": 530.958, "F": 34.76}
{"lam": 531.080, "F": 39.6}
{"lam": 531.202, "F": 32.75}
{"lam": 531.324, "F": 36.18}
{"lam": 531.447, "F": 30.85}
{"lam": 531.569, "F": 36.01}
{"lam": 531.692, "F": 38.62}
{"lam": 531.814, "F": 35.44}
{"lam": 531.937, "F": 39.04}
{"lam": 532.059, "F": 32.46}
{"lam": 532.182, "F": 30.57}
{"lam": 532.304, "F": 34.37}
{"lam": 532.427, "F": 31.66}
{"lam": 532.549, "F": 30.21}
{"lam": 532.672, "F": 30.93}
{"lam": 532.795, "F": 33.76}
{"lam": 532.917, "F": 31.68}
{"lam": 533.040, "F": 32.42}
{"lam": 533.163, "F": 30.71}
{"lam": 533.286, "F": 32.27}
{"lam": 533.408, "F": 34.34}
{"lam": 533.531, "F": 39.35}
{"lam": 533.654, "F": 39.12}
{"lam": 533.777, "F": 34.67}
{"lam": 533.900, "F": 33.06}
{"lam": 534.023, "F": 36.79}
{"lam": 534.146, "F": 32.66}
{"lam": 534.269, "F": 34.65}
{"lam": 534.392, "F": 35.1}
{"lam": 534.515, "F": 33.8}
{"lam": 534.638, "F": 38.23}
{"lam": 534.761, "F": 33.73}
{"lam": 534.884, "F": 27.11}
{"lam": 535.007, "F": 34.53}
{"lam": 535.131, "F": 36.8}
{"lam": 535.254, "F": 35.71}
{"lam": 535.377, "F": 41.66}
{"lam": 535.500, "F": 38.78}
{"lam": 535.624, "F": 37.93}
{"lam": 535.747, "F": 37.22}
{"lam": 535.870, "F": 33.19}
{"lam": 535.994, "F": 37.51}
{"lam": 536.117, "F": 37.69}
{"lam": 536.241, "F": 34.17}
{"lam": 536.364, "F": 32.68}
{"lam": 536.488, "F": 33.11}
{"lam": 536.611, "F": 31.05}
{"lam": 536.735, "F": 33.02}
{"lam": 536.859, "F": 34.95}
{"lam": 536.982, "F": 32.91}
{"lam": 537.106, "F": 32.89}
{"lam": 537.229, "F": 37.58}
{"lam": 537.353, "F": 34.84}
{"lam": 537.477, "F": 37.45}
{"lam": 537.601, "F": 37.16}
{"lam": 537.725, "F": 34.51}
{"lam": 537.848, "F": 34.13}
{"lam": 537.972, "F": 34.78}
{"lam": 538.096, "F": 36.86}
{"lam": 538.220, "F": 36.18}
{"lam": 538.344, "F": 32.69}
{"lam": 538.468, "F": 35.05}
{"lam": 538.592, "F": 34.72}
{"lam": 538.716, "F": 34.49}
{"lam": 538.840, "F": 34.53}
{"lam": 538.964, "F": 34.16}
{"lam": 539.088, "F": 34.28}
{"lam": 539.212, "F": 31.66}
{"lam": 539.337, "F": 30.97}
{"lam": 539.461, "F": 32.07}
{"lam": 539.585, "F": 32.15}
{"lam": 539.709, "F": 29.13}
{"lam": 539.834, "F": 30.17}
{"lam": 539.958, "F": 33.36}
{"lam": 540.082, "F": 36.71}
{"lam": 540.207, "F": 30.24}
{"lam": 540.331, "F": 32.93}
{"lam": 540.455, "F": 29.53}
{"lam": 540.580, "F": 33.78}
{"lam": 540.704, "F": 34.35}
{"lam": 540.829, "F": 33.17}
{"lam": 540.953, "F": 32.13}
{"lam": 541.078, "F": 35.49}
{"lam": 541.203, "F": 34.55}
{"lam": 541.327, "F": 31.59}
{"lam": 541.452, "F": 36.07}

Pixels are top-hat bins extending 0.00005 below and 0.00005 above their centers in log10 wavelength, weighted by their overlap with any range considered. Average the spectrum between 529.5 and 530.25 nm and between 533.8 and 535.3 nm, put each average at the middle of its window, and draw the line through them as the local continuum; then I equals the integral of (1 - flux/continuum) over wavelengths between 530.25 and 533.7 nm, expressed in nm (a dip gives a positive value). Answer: 0.03 nm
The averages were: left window 34.5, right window 34.3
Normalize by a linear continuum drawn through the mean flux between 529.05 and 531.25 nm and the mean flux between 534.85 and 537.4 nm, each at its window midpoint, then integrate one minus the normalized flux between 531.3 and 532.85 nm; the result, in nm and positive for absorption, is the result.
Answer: 0.04 nm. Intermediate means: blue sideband 34.5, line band 33.8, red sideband 35.1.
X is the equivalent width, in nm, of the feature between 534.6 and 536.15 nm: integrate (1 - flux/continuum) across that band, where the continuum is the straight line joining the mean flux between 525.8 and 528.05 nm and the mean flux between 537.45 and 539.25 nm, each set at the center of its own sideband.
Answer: -0.095 nm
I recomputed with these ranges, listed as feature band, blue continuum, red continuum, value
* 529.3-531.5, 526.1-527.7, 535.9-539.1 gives -0.12 nm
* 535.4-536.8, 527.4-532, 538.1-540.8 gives -0.08 nm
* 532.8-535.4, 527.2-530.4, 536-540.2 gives -0.06 nm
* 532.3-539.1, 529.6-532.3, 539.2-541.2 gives -0.21 nm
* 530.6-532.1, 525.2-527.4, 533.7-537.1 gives -0.10 nm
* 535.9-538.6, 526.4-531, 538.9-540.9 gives -0.19 nm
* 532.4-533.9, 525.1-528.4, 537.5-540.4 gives -0.03 nm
